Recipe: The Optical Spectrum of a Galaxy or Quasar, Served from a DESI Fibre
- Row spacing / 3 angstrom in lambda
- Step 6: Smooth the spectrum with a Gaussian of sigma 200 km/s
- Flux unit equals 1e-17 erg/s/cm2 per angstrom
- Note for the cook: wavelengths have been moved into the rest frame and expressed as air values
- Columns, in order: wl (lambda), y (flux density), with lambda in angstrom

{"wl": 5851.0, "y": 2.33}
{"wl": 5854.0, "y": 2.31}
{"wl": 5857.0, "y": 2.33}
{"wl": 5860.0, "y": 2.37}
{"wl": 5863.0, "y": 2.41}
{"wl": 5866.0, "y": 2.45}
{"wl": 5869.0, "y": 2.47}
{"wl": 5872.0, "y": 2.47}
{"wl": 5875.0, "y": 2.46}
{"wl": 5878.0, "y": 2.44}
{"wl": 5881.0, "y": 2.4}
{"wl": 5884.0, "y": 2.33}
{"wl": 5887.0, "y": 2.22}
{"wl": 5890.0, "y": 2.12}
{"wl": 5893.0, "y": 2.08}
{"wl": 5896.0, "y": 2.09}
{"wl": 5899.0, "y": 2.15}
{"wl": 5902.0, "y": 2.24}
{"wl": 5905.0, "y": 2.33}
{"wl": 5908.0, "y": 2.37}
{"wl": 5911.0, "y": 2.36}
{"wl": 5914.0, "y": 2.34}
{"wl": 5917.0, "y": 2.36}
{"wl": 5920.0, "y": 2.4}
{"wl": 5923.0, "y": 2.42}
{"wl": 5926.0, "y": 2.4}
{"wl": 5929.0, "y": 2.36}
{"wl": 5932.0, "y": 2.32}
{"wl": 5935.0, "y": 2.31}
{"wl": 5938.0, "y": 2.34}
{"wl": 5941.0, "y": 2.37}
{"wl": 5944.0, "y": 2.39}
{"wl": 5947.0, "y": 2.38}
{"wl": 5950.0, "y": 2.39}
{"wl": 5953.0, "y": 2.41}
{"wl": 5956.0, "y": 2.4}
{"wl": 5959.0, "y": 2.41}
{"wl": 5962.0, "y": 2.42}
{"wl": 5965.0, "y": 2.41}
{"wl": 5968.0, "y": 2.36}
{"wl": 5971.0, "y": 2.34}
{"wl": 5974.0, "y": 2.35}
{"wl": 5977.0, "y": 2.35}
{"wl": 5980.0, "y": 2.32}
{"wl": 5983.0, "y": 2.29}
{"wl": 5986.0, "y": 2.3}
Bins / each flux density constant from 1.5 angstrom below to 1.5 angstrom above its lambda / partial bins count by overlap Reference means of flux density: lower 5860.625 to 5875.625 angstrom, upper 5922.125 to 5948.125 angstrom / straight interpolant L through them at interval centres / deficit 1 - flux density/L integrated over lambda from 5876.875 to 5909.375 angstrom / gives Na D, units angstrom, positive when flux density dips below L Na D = 2.2 angstrom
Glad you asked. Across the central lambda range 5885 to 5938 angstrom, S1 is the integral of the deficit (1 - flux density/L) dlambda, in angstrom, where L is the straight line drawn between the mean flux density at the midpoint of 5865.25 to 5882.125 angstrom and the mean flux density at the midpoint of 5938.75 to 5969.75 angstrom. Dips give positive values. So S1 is 2.9 angstrom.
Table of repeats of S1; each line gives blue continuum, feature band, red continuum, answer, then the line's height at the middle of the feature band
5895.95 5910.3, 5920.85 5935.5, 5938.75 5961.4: -0.24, 2.33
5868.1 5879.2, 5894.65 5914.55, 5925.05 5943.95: 1.14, 2.4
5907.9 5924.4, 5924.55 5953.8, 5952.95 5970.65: 0.25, 2.39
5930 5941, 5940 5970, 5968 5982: -0.74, 2.34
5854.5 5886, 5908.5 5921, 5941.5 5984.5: 0.14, 2.39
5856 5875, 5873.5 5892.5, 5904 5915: 0.63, 2.39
